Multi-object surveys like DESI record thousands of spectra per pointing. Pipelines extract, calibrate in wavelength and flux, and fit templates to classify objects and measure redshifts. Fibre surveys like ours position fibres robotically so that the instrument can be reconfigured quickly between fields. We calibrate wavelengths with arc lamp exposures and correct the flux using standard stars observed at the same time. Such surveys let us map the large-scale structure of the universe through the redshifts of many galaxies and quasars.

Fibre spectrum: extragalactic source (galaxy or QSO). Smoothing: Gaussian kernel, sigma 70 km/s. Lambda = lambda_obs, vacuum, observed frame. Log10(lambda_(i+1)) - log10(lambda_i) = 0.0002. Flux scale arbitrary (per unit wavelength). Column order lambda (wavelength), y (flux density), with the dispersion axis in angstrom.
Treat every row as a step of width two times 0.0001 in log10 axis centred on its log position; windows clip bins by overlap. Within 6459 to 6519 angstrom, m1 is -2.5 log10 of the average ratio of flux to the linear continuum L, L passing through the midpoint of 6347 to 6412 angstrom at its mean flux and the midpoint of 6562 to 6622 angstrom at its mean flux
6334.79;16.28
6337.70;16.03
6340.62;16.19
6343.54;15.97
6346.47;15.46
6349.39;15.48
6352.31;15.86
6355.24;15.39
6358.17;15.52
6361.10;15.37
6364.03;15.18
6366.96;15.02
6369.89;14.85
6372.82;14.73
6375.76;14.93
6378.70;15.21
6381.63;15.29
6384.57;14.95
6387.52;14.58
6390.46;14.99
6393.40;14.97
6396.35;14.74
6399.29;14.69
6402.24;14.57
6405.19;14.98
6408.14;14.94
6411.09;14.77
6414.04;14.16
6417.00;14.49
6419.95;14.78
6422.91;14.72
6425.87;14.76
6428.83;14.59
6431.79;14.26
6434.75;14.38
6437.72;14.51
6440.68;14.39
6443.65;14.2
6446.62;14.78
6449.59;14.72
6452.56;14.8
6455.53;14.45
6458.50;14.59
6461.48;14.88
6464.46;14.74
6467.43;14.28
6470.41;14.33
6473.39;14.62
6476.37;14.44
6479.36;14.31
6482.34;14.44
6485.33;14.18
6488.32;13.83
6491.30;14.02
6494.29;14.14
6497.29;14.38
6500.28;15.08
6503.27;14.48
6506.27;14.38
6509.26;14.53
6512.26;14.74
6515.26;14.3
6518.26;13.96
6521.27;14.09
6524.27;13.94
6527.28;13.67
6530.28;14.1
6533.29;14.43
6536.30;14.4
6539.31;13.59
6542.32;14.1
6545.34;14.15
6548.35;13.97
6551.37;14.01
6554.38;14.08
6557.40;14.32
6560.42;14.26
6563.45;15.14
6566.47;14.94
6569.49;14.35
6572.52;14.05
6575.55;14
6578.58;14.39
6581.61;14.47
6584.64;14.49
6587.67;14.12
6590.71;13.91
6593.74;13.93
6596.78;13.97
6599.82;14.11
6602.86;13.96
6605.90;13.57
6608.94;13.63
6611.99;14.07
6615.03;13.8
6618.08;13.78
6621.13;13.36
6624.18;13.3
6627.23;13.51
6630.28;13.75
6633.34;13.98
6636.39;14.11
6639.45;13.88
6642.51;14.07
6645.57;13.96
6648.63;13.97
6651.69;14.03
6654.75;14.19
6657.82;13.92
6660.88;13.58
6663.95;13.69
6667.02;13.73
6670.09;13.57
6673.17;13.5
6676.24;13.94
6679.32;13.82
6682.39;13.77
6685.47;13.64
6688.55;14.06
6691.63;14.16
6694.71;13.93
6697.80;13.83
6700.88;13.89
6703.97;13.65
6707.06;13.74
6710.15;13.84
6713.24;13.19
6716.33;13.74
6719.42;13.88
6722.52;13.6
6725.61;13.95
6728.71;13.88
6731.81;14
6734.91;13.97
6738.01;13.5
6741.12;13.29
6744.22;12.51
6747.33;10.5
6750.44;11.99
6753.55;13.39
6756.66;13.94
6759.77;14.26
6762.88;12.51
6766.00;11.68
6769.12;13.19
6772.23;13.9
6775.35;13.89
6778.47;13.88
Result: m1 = 0.01 mag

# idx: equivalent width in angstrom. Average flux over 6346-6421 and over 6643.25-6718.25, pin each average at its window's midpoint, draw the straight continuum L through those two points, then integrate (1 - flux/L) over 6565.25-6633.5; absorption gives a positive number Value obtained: 0.79 angstrom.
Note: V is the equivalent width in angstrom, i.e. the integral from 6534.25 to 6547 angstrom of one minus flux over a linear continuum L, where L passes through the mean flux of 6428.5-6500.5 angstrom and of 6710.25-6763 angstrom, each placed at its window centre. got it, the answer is 0.1 angstrom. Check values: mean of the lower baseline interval 14.4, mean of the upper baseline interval 13.3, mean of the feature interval 14.1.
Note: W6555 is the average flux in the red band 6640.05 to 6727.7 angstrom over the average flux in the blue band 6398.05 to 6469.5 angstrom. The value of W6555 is 0.95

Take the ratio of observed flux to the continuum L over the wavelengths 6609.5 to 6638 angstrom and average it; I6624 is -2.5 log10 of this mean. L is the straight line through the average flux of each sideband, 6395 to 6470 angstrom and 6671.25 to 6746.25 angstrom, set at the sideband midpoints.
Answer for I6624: 0.02 mag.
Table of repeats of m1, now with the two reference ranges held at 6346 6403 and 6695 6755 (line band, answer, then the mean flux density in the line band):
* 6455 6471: 0.007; 14.6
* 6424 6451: 0.020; 14.5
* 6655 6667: -0.006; 13.8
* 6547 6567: -0.012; 14.4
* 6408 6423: 0.021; 14.6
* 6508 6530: 0.017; 14.2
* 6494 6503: -0.006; 14.6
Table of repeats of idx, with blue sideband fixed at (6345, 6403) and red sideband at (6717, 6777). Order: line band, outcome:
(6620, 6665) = -0.2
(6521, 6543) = 0.4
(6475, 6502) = 0.4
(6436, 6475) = 0.4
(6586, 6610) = 0.1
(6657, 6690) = -0.3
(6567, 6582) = -0.2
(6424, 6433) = 0.2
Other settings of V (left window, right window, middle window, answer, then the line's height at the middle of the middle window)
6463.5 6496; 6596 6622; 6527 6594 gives -1.1 angstrom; 14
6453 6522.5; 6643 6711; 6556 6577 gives -0.4 angstrom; 14.2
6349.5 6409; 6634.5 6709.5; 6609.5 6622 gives 0.3 angstrom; 14.1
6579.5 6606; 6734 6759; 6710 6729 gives -0.9 angstrom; 13.1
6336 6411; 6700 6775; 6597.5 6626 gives 0.5 angstrom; 14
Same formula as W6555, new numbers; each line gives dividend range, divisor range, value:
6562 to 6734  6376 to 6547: 0.96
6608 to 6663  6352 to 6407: 0.92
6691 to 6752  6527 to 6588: 0.94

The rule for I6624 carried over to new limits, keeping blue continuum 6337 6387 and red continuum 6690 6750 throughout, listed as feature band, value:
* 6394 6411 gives 0.03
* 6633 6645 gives -0.01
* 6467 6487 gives 0.03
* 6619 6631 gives 0.04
